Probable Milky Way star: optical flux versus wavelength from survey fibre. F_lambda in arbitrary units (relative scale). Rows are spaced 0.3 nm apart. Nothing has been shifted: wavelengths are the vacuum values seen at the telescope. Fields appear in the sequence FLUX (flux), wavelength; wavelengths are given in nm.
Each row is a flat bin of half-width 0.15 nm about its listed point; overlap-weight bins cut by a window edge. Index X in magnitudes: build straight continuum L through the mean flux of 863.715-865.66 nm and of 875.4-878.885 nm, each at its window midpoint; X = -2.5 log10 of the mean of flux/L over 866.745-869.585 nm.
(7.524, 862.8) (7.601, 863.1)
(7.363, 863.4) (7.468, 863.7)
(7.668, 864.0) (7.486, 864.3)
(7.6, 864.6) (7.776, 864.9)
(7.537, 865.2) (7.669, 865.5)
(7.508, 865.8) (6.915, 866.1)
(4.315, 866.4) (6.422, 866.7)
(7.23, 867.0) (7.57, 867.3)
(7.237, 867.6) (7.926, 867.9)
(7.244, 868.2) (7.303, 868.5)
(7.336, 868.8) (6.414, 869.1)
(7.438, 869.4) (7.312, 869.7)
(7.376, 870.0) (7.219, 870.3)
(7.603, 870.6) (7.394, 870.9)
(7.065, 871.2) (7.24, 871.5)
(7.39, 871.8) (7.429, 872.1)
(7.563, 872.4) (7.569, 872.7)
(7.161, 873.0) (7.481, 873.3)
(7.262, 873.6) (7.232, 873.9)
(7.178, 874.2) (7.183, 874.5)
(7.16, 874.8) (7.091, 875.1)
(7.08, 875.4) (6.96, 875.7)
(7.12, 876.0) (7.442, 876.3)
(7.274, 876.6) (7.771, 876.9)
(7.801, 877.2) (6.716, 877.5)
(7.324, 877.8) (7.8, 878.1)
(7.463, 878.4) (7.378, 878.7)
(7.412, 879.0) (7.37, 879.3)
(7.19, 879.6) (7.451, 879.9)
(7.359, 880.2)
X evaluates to 0.040 mag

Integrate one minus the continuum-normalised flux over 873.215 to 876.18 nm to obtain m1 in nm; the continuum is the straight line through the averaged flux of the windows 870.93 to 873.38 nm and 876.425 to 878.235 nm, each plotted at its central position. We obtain 0.09 nm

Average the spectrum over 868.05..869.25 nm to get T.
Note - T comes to 7.07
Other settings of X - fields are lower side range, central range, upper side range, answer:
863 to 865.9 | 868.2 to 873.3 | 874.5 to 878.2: 0.02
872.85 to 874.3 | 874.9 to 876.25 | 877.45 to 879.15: 0.03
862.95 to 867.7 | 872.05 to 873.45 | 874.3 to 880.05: -0.02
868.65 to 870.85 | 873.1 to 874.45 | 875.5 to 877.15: 0.00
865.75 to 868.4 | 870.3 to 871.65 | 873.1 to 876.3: -0.04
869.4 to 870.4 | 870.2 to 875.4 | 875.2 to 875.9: -0.02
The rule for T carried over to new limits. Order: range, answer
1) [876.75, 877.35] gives 7.79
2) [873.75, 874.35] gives 7.21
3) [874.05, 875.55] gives 7.14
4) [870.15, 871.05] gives 7.41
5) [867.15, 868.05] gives 7.58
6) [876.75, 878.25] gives 7.48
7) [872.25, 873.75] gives 7.41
